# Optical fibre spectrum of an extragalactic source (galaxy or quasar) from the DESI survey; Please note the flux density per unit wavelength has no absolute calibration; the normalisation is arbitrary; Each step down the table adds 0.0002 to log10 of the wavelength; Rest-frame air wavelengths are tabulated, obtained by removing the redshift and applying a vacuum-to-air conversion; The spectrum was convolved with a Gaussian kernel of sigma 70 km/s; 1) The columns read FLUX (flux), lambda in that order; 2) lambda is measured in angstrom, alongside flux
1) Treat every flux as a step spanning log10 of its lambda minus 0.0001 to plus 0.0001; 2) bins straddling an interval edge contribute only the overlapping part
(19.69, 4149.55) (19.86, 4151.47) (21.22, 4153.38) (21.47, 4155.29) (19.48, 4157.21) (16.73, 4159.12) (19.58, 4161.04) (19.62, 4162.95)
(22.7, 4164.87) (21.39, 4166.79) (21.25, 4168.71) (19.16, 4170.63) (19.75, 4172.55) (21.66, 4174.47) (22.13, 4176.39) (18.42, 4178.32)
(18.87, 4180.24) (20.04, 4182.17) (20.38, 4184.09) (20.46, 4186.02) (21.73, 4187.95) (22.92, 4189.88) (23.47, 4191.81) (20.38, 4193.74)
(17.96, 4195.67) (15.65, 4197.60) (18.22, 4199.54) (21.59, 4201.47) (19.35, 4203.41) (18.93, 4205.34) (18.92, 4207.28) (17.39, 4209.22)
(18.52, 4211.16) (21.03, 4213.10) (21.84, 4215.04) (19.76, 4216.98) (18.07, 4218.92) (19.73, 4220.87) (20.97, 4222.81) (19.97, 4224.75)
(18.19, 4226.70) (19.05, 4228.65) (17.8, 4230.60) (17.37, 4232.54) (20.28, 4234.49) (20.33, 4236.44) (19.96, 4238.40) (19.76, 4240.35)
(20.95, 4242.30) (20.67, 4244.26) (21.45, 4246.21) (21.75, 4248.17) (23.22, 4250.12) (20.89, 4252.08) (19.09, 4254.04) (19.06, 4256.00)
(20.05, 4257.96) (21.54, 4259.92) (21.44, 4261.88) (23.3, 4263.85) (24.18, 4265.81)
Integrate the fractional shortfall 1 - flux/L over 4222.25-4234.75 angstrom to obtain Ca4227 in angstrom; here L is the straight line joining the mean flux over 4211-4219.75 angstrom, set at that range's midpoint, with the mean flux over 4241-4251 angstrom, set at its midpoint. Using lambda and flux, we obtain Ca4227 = 1.0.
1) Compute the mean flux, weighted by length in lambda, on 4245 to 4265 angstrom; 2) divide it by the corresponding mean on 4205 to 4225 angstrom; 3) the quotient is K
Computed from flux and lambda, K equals 1.1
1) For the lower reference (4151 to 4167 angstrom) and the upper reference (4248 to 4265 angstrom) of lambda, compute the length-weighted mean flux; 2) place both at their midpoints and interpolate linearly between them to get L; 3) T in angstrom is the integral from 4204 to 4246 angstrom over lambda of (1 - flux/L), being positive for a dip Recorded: 2.6 angstrom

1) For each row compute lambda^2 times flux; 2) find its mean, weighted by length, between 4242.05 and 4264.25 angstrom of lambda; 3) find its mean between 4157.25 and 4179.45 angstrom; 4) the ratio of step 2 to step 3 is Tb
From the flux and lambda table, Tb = 1.1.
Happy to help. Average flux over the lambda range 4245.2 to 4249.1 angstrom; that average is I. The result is 21.6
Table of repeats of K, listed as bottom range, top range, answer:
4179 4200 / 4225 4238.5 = 0.95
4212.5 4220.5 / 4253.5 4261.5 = 1.00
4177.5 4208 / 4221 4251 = 1.01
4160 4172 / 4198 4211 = 0.92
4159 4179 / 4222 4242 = 0.95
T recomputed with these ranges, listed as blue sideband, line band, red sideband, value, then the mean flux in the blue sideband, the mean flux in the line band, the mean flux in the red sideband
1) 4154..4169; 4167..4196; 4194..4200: -3.02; 20.3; 20.7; 17.6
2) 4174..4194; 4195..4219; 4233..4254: 2.08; 21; 19.1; 20.8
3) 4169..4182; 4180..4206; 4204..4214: -0.73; 20.1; 20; 19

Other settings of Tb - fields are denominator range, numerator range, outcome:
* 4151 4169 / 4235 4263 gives 1.06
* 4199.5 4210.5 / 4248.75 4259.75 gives 1.10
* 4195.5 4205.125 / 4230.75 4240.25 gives 1.06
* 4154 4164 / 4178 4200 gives 1.04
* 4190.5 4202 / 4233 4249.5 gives 1.08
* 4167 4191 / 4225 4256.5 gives 1.00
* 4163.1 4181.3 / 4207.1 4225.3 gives 0.98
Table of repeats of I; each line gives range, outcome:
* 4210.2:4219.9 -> 19.8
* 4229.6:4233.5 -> 17.6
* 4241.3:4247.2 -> 21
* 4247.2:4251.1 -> 22.5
